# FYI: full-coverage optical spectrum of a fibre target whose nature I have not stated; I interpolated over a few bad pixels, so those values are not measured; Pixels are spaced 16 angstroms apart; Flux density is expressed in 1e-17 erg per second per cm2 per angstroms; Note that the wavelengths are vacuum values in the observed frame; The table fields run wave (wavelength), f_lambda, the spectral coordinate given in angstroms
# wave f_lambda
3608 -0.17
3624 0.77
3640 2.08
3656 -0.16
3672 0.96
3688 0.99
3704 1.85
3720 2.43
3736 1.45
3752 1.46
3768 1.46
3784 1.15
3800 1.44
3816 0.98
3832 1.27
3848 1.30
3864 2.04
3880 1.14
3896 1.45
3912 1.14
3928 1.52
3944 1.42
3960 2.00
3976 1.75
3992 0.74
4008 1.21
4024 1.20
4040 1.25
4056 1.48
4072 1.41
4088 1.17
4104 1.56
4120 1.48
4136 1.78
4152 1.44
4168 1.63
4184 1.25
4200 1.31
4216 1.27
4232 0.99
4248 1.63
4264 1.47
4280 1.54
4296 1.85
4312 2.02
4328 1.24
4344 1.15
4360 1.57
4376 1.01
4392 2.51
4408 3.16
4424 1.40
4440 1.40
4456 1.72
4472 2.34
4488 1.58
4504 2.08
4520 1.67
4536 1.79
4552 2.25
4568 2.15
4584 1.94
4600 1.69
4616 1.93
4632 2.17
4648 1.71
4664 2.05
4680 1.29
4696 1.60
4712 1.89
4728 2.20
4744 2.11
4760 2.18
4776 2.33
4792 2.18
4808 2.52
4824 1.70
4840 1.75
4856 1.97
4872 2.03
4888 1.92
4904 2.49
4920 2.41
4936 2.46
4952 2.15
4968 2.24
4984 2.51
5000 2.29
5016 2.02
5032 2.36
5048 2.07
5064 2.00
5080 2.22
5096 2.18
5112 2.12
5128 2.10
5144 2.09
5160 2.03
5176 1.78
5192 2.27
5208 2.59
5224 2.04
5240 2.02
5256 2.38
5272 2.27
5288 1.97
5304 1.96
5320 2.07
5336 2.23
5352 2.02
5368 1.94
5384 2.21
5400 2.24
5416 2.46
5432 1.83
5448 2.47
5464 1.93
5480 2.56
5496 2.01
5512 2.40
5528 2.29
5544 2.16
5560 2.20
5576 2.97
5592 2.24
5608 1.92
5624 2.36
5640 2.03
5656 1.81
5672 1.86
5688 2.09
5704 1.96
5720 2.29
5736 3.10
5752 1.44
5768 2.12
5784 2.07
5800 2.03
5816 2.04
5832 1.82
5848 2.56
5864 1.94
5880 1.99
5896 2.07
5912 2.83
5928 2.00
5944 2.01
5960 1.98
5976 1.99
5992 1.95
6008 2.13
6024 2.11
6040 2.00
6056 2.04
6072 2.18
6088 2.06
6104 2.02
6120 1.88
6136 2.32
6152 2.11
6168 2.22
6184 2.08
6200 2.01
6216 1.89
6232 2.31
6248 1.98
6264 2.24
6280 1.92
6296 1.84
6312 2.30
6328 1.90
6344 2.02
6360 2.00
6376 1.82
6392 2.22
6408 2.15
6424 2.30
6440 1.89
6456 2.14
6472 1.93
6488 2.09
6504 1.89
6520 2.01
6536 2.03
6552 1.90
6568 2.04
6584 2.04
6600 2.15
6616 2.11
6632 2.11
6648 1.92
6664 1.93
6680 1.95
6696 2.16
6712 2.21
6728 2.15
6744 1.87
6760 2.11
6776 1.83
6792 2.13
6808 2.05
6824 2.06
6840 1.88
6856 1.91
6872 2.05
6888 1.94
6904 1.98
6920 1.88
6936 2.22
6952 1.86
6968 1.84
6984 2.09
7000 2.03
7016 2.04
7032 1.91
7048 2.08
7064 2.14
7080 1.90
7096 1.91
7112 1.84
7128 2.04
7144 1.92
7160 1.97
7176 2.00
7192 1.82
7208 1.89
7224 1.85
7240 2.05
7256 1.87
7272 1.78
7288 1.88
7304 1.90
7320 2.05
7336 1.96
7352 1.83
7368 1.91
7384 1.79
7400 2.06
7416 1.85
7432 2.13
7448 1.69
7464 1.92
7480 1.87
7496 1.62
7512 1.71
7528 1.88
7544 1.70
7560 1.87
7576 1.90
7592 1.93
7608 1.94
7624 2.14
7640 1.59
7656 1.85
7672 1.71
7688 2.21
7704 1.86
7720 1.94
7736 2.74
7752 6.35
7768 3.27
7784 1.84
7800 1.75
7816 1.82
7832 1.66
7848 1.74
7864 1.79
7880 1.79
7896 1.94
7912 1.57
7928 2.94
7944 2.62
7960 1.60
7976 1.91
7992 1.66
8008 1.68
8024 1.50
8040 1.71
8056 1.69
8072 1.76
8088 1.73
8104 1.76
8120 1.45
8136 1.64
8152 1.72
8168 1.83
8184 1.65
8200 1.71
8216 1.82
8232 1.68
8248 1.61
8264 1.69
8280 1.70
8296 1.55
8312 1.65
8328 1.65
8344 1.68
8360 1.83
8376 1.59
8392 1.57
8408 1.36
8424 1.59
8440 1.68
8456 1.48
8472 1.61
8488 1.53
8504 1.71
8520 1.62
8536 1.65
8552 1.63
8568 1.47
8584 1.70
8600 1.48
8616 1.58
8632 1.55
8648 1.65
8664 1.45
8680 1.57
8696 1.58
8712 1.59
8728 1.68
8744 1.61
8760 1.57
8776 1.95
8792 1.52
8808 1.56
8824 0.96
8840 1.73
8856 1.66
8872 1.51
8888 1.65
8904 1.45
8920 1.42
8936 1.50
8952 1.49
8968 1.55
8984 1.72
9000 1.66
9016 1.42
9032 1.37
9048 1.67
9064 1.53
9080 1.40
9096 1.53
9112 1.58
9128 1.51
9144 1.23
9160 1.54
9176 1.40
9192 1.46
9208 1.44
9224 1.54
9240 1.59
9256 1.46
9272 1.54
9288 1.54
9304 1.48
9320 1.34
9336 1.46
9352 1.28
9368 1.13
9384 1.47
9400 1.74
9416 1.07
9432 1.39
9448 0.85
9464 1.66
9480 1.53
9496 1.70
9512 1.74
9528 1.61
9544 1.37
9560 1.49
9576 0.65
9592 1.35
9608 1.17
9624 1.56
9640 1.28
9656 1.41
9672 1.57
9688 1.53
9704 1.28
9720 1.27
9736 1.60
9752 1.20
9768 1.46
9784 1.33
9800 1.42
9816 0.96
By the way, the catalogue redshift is 0.18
